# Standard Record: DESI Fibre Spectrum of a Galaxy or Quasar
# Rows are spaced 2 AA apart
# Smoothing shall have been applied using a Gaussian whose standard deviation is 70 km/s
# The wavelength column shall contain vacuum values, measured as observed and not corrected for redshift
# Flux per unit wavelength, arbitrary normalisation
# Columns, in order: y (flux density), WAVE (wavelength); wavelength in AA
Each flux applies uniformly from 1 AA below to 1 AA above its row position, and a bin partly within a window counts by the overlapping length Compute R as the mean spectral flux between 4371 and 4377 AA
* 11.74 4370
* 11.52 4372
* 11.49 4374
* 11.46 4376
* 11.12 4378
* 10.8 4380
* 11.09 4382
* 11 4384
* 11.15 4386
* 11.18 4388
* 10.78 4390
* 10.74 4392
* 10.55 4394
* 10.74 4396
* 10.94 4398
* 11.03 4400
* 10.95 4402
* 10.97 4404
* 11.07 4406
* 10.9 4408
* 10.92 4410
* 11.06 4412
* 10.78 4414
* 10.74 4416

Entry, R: 11.5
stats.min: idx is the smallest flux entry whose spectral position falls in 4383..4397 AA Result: 10.55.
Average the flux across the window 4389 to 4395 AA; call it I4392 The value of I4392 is 10.7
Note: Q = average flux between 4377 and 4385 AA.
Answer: 11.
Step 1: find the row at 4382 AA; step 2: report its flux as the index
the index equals 11.09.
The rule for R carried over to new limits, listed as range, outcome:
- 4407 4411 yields 10.9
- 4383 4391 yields 11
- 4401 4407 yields 11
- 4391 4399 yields 10.7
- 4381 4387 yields 11.1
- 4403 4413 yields 11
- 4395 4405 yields 10.9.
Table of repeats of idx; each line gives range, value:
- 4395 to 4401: 10.74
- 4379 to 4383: 10.8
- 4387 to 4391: 10.78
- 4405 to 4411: 10.9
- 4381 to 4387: 11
